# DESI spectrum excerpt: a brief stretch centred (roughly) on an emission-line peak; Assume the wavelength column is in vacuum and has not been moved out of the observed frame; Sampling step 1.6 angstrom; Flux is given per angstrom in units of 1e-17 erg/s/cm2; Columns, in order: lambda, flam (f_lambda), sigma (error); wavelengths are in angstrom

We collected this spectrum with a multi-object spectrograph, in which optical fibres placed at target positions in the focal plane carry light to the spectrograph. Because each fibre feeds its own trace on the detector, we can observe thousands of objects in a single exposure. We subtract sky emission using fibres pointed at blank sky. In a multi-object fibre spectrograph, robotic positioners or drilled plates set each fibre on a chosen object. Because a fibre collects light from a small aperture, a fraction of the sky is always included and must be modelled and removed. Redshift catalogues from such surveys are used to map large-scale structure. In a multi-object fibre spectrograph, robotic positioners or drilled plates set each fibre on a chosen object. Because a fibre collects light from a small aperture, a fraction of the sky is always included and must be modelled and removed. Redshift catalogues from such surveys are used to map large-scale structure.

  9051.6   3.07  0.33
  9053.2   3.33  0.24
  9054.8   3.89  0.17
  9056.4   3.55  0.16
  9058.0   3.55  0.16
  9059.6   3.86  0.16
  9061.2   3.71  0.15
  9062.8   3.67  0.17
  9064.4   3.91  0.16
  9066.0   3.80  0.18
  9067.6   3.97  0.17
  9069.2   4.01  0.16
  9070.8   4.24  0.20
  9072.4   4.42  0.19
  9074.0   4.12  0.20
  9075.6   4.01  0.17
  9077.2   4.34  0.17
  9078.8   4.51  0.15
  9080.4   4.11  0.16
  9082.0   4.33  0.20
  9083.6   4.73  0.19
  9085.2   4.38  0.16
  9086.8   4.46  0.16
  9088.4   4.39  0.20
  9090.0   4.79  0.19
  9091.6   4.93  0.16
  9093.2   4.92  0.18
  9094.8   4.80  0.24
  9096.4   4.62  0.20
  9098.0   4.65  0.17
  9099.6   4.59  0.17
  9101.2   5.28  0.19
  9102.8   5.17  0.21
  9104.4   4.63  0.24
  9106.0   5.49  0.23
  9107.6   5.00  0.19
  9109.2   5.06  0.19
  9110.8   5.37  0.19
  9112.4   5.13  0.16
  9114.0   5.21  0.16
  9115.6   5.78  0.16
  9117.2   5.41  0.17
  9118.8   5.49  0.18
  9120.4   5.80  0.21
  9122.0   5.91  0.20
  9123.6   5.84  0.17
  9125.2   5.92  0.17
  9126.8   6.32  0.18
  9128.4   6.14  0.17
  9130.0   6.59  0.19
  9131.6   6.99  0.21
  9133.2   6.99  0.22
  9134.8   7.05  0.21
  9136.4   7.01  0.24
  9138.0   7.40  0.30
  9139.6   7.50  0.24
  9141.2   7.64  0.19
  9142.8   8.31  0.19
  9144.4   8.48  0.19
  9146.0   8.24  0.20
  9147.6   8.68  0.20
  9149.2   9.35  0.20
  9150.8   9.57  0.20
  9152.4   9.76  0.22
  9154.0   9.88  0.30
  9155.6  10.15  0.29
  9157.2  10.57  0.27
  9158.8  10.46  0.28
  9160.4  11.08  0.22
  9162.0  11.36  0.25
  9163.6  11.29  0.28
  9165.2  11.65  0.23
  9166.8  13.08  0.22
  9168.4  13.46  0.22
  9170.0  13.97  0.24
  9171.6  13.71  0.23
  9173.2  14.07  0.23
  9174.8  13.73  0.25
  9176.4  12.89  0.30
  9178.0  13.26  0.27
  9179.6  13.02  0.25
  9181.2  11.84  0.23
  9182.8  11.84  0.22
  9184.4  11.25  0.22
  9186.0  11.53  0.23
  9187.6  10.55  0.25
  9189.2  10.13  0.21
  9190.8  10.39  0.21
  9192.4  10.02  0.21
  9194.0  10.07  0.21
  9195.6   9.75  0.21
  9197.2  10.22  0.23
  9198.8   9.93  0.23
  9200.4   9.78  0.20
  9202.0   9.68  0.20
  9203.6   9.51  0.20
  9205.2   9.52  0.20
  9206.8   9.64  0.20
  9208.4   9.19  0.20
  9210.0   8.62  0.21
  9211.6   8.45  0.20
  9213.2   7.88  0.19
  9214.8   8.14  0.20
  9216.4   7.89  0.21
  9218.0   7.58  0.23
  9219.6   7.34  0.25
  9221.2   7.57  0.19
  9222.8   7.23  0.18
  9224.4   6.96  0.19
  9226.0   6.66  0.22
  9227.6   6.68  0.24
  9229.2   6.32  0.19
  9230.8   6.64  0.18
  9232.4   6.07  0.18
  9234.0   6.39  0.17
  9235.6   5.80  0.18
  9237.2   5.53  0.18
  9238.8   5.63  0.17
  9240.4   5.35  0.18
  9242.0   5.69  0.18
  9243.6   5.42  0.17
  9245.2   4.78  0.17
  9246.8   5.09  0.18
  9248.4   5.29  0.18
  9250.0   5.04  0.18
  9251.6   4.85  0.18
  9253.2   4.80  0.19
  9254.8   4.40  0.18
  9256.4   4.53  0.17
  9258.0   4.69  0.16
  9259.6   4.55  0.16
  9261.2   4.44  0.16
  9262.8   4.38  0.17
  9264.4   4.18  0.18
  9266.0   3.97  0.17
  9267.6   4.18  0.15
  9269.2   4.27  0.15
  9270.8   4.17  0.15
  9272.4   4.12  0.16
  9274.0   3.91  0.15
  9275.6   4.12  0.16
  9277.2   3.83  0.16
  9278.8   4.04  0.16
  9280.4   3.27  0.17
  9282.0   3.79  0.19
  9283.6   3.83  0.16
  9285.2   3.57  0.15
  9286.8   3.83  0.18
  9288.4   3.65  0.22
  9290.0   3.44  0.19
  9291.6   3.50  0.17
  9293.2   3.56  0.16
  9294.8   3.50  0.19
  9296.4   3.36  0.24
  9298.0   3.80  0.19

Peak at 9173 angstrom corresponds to H-alpha 6563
